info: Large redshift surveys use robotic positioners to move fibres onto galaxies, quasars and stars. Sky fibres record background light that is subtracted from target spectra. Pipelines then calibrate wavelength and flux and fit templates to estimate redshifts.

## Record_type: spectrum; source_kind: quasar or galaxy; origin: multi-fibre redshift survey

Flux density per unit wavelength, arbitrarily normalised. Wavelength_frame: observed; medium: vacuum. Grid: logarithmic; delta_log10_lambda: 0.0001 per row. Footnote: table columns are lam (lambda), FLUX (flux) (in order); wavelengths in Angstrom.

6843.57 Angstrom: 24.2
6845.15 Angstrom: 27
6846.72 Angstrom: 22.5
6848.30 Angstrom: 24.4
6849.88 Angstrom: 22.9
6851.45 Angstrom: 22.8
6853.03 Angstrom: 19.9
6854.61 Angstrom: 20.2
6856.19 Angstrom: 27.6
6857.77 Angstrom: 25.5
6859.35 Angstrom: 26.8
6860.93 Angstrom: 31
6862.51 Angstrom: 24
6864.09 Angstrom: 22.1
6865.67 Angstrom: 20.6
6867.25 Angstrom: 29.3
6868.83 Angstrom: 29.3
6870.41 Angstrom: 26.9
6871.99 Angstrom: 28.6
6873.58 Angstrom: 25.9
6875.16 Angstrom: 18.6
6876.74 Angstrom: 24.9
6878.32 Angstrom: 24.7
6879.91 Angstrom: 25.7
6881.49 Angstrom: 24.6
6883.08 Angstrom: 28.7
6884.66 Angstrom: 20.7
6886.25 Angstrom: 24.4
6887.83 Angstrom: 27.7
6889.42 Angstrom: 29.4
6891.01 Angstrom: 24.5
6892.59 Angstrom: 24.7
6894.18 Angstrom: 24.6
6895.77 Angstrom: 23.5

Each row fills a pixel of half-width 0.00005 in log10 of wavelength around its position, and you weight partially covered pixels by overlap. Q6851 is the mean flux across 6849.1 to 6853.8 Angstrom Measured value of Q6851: 21.9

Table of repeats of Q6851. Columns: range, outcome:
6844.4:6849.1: 24.6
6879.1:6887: 24.8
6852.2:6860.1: 24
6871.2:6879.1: 24.5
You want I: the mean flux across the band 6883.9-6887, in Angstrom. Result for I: 22.5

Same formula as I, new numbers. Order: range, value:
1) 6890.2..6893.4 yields 24.6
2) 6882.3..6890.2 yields 26.2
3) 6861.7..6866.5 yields 22.3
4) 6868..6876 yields 25.9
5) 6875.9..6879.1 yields 24.8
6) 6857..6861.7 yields 27.8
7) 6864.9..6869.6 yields 26.4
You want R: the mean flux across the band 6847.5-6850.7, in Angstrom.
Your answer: 23.6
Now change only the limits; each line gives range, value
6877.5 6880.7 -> 25.2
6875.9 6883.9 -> 25.7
